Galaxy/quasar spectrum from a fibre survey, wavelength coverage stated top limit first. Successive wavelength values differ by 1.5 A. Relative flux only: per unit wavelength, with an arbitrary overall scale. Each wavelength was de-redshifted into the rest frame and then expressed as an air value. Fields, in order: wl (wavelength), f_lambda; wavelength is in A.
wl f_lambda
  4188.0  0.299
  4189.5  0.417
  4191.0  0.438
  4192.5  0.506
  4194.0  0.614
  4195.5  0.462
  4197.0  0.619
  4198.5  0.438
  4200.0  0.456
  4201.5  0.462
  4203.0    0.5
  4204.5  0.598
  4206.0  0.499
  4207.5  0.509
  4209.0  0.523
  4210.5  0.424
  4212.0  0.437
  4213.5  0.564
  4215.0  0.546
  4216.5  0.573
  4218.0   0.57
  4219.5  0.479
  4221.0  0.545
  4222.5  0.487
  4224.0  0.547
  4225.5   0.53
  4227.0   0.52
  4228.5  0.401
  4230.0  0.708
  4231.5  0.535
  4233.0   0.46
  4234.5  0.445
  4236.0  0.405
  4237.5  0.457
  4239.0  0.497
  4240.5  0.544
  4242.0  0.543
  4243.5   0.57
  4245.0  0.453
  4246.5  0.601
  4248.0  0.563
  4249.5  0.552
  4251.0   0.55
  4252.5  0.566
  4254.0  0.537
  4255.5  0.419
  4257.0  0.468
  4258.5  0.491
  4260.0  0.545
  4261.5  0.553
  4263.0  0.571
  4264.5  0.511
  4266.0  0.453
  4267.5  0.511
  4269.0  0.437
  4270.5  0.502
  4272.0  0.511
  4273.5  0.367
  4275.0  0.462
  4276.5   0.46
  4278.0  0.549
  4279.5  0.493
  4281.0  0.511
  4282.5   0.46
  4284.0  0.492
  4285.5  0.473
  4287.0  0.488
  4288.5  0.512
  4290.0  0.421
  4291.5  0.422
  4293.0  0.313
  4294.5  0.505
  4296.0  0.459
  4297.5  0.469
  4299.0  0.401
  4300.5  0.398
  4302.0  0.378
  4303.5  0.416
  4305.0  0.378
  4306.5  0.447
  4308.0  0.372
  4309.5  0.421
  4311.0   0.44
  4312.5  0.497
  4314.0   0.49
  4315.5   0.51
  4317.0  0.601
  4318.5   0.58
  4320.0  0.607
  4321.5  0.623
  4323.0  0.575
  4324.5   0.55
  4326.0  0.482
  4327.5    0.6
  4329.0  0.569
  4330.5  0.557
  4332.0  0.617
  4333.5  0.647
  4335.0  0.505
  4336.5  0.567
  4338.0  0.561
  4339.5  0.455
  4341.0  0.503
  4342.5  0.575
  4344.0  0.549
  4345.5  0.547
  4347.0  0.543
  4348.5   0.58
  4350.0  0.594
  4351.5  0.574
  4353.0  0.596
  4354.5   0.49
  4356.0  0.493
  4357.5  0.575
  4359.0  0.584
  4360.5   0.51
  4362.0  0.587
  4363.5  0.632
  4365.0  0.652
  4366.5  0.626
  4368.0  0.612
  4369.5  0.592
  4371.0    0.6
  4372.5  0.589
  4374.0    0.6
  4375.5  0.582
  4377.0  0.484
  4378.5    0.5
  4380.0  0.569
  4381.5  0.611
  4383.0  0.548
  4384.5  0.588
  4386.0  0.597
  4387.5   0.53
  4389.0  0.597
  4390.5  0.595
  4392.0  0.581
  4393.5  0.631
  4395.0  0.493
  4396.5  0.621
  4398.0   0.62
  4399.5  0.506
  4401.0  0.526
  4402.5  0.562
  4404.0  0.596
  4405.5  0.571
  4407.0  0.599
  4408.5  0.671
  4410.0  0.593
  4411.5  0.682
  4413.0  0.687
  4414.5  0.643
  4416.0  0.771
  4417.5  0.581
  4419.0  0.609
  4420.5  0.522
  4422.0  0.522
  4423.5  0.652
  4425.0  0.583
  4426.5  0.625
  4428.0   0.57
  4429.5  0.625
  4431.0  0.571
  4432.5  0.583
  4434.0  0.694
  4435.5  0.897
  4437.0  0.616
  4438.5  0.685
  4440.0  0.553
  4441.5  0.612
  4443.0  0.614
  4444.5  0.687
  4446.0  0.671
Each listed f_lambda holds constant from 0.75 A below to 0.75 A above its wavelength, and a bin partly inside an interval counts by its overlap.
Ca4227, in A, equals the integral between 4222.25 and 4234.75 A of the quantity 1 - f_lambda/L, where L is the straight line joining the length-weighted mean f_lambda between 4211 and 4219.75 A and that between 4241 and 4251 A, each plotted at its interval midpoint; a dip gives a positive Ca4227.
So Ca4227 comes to 0.4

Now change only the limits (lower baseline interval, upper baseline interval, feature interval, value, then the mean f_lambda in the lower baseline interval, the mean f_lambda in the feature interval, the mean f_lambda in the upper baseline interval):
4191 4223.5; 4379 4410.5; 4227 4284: 2.8 A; 0.513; 0.504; 0.58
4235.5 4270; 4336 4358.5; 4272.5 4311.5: 6.2 A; 0.514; 0.443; 0.547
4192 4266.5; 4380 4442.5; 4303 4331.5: 2.4 A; 0.516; 0.513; 0.607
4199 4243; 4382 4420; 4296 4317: 4.3 A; 0.509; 0.439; 0.599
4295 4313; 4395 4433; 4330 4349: -2.9 A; 0.423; 0.554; 0.602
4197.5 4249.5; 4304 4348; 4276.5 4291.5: 1.1 A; 0.513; 0.484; 0.53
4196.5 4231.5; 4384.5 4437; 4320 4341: 0.4 A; 0.519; 0.562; 0.609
